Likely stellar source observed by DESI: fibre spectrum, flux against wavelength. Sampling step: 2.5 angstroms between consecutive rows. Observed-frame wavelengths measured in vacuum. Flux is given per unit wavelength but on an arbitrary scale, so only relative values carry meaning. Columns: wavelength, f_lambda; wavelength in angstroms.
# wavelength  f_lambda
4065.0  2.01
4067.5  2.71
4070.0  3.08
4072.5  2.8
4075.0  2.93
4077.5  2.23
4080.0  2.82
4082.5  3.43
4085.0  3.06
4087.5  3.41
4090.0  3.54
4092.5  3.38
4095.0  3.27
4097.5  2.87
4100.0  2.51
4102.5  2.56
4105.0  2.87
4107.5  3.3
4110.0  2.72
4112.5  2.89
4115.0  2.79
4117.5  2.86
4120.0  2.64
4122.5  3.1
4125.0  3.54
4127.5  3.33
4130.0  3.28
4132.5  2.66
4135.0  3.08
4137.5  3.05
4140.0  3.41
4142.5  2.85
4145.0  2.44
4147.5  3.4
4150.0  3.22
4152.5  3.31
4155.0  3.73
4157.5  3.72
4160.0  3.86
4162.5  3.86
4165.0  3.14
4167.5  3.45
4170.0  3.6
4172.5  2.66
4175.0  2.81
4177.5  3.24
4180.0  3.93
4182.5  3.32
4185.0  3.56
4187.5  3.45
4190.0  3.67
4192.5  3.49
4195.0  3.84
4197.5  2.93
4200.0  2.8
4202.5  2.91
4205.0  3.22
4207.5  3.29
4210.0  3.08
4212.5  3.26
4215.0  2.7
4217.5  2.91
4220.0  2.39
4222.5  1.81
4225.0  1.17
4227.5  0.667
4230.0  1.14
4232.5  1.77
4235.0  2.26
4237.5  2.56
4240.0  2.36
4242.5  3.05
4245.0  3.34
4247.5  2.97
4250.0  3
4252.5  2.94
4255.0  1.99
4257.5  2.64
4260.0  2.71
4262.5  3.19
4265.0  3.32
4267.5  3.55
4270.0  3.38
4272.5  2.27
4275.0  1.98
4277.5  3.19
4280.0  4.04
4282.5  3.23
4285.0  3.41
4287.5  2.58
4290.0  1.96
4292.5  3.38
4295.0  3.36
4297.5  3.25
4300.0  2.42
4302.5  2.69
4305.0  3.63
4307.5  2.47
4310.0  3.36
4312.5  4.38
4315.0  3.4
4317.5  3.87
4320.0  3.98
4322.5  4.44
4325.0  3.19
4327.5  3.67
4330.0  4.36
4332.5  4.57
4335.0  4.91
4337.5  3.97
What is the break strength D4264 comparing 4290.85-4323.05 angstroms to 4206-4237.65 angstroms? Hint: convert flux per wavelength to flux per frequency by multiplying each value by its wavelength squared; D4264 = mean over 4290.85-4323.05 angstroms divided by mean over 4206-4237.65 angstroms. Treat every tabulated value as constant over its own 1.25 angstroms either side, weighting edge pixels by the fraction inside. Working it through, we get 1.59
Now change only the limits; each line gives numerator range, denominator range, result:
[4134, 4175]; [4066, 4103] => 1.14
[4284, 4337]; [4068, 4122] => 1.32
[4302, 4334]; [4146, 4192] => 1.16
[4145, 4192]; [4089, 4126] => 1.18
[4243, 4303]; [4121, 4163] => 0.96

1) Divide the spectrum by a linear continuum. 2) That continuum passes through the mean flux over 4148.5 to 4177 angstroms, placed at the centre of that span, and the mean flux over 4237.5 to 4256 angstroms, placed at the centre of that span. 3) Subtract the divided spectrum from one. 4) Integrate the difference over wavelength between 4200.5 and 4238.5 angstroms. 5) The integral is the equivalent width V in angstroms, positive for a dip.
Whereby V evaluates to 8.32 angstroms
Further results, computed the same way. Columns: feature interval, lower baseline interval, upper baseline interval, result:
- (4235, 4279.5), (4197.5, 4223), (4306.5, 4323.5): 5.4 angstroms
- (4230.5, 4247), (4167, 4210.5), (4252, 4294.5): 3.0 angstroms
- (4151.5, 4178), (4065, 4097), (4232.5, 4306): -4.0 angstroms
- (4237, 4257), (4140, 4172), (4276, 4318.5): 3.0 angstroms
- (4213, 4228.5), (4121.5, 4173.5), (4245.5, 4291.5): 5.3 angstroms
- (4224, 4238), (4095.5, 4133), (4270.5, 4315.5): 6.8 angstroms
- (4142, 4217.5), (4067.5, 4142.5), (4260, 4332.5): -4.1 angstroms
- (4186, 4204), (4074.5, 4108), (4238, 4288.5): -2.0 angstroms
